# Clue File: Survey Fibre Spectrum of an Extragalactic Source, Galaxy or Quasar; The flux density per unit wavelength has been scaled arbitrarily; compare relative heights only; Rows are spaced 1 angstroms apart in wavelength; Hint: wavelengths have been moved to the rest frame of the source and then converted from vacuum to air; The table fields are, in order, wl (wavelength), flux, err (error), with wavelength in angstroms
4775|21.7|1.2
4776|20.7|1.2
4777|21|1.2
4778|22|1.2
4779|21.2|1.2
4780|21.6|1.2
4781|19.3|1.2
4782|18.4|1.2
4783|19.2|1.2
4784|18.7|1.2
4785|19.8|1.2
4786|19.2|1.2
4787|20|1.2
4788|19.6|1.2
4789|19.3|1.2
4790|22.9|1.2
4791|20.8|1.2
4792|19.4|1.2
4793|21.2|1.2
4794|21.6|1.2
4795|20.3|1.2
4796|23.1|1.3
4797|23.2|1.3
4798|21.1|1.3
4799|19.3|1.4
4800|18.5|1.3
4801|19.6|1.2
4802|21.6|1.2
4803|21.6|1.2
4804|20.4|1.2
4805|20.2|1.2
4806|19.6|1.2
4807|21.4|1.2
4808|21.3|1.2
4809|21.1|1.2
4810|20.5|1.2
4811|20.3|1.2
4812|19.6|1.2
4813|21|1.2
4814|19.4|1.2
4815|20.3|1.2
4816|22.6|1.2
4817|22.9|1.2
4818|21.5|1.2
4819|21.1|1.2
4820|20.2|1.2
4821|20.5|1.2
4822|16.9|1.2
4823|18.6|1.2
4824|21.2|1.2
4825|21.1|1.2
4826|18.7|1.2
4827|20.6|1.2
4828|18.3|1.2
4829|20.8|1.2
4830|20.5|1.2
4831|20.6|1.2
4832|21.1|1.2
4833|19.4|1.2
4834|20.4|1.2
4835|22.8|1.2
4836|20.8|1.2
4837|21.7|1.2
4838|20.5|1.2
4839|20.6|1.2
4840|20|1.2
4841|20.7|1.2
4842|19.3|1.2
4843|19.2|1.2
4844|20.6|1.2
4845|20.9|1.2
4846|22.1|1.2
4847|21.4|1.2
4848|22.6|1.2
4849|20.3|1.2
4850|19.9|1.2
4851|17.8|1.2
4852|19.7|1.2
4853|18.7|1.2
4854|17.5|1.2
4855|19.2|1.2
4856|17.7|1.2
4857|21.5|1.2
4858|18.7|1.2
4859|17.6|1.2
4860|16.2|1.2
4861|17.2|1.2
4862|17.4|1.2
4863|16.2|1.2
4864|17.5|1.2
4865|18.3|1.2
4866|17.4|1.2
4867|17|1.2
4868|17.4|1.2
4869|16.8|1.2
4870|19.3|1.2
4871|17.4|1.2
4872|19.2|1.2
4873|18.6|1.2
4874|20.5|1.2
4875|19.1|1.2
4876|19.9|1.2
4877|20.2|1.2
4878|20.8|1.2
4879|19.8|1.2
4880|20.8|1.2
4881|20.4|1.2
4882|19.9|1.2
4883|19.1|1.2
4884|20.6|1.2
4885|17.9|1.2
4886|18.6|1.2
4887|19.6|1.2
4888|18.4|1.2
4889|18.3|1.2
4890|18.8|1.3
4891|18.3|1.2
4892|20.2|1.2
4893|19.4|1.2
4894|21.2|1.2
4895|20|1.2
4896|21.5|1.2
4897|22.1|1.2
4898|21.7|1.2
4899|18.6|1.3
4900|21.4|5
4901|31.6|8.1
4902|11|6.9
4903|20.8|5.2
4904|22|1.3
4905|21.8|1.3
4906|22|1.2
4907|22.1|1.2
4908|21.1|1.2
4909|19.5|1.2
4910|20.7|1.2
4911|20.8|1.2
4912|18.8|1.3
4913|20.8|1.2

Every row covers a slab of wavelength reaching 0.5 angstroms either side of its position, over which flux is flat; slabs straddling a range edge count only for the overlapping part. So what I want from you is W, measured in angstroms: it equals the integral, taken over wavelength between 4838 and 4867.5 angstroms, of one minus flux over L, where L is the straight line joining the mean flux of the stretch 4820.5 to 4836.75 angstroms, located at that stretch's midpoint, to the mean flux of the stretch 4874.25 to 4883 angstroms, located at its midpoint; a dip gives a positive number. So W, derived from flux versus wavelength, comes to 1.50 angstroms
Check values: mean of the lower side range 20.2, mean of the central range 19.1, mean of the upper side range 20.1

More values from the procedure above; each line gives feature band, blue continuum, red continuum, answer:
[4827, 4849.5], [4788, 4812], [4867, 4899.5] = -0.56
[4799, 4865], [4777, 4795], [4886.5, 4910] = 1.25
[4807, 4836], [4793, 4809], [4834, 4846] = 0.39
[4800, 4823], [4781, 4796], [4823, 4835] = -0.37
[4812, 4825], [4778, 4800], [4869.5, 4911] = -0.11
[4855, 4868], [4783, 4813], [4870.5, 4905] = 1.52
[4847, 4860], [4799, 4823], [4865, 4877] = -0.11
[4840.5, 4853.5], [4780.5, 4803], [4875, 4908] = 0.03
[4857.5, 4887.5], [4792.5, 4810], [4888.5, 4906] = 2.89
